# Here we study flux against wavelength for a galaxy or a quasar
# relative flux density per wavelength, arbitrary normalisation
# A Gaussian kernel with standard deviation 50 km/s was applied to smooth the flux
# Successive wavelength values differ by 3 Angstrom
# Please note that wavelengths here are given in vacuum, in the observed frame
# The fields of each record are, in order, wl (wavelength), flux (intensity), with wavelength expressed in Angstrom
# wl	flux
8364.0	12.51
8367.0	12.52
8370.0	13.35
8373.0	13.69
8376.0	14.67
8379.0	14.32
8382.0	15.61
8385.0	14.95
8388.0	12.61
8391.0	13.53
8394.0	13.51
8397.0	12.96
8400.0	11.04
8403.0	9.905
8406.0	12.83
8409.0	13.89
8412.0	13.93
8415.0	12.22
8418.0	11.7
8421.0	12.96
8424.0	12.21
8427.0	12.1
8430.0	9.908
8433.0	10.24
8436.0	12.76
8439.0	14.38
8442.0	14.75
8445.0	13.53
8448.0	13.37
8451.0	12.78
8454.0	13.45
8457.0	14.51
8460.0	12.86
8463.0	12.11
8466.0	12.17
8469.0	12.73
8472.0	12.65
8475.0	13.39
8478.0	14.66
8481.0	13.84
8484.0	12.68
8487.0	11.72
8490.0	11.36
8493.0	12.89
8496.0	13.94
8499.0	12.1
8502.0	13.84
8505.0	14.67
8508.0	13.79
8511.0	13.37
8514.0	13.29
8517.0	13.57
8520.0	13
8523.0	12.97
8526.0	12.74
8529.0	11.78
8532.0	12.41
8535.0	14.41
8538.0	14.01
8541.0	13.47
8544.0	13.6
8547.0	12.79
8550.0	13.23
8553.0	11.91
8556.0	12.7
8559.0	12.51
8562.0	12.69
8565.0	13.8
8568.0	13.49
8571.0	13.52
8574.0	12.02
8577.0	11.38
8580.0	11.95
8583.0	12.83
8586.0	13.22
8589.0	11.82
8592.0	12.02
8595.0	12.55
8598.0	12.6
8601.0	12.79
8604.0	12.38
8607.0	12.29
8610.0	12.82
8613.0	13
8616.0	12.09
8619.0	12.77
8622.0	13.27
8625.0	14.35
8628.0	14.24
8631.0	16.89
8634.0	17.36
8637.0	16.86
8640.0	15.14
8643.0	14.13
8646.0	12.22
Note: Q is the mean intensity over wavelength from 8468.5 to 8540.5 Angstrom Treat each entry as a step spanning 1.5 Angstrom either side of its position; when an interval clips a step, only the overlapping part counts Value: 13.2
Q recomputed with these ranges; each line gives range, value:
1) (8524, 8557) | 13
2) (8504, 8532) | 13.2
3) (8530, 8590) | 12.9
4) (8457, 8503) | 12.9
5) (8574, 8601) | 12.3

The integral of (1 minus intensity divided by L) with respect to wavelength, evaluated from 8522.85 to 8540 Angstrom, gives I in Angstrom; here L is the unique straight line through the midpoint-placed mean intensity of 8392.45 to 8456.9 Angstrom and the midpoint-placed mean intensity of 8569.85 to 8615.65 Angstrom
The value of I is -0.75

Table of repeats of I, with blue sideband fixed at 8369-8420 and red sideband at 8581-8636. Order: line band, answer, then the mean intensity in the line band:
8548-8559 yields 0.6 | 12.6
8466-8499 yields 0.9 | 12.9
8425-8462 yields 1.0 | 12.9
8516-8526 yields 0.1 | 13.1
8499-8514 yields -0.5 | 13.7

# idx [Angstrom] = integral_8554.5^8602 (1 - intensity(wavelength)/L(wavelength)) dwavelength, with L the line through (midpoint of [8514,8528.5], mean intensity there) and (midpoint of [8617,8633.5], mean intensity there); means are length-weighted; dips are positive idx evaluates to 4.0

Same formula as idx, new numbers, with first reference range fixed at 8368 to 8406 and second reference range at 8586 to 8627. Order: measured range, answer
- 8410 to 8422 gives 0.4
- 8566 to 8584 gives 0.3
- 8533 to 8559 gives -0.7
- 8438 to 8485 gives -0.9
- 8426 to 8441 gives 1.4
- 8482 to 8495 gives 0.7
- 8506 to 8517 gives -0.5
